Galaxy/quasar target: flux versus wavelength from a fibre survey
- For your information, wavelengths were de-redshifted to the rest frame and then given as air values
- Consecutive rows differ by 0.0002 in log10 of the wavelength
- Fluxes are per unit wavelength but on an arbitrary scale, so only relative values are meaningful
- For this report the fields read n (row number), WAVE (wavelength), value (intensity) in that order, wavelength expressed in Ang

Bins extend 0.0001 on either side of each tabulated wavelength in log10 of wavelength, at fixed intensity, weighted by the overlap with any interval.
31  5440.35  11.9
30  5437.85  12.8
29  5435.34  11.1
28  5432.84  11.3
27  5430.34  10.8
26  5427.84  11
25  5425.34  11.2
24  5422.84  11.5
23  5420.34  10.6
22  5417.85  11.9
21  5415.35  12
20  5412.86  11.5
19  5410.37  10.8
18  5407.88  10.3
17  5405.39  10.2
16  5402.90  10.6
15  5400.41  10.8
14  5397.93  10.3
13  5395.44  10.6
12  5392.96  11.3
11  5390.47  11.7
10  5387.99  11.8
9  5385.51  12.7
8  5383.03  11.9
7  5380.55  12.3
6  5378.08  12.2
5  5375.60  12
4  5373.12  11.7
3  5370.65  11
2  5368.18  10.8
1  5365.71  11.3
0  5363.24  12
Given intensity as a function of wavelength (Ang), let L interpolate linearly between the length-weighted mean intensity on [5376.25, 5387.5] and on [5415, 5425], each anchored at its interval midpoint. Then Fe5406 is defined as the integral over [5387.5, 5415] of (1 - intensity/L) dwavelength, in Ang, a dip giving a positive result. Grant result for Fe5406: 2.1 Ang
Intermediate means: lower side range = 12.2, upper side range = 11.4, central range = 10.9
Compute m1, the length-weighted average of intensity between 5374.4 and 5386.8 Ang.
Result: 12.2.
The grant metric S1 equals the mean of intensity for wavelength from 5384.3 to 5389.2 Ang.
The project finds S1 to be 12.3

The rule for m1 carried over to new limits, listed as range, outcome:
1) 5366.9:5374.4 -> 11.2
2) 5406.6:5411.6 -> 10.5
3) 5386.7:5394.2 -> 11.6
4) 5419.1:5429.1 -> 11.1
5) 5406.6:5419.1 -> 11.3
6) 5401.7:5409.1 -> 10.4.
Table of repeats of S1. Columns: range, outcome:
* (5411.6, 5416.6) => 11.8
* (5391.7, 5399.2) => 10.7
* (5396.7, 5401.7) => 10.6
